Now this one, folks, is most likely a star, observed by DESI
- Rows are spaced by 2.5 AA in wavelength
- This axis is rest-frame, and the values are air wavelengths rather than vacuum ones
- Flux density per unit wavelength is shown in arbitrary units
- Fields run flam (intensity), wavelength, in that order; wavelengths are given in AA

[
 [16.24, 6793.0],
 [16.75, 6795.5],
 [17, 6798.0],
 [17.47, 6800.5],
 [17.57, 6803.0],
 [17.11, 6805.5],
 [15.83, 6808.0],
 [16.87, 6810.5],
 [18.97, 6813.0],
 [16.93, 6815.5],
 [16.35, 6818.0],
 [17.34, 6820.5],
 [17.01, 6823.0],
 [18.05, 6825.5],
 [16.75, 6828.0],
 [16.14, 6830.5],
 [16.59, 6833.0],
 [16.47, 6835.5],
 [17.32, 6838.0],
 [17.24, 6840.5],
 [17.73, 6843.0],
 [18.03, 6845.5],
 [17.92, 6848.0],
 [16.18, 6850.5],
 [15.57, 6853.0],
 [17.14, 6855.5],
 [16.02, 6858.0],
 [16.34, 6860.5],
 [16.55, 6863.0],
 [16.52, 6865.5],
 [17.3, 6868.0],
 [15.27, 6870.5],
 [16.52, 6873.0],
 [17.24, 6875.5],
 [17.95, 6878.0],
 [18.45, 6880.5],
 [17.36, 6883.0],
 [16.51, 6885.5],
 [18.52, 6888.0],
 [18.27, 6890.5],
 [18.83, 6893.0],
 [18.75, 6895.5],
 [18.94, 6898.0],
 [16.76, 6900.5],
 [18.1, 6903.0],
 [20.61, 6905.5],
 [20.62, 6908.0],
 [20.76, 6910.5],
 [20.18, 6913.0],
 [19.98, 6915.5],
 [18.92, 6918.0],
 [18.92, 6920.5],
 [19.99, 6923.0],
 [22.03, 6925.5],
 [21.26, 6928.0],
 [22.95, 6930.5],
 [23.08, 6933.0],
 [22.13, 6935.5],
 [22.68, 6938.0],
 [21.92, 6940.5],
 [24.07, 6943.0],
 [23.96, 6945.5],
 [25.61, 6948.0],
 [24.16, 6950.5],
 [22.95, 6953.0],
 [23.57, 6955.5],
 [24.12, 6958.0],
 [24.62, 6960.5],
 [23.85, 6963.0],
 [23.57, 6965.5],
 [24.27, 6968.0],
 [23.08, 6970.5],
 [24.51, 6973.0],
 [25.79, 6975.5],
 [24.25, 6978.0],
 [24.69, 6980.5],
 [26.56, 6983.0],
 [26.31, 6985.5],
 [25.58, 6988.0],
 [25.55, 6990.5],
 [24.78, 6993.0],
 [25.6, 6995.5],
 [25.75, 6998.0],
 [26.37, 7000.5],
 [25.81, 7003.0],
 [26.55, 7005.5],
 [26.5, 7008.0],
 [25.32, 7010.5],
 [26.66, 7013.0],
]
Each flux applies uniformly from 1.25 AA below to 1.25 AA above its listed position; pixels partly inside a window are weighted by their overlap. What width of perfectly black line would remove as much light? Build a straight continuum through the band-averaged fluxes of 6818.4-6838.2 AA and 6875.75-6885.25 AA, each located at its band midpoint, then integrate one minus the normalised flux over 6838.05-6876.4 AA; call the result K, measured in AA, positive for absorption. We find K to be 1.24 AA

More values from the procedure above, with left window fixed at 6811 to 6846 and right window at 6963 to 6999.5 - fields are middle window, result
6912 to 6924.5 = 1.2 AA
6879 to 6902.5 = 2.7 AA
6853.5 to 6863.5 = 1.2 AA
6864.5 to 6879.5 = 2.0 AA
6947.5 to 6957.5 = -0.2 AA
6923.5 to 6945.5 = 0.1 AA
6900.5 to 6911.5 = 0.8 AA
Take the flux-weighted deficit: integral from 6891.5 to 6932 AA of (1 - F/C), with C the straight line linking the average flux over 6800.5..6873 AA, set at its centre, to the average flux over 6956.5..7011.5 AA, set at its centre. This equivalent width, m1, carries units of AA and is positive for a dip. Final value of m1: 2.41 AA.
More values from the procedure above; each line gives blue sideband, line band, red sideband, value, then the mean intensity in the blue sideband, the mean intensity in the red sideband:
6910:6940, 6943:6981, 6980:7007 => -0.9 AA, 21.1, 25.8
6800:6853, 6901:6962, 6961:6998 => 1.6 AA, 17.1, 24.9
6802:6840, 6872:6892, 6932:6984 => 2.5 AA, 17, 24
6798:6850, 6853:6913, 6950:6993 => 7.0 AA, 17.2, 24.6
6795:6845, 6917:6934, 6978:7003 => 1.0 AA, 17.1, 25.6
